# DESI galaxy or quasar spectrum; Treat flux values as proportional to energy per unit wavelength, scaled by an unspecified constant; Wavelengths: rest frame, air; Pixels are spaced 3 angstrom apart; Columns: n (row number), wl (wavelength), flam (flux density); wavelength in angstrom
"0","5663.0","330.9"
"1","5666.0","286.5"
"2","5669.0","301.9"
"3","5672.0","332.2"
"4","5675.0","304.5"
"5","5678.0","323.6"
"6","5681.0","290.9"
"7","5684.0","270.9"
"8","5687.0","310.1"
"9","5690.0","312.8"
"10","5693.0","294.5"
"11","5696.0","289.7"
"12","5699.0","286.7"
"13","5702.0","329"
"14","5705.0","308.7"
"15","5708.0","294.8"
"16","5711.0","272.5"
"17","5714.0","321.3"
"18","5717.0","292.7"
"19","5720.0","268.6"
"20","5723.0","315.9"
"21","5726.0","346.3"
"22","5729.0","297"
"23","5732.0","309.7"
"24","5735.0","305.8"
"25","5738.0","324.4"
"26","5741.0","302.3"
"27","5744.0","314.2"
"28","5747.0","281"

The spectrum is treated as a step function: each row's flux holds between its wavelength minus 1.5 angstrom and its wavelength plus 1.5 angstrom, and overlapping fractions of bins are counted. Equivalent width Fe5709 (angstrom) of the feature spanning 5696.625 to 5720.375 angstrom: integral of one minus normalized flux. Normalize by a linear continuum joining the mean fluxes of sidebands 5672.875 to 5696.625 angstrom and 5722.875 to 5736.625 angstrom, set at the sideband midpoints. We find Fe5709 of 0.8 angstrom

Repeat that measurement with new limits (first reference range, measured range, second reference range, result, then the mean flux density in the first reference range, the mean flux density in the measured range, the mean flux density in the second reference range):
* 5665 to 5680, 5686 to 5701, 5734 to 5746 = 0.5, 310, 299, 311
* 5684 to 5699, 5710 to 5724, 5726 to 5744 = 0.5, 297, 294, 312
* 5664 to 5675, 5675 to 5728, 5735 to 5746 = 1.3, 308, 302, 311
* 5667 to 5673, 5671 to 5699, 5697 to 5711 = 0.5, 313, 302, 301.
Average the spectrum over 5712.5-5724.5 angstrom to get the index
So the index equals 300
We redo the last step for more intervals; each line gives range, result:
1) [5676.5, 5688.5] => 299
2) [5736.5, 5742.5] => 313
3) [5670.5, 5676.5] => 318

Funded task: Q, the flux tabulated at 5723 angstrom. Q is 315.9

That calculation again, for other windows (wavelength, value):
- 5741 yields 302.3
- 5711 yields 272.5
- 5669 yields 301.9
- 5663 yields 330.9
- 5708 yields 294.8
